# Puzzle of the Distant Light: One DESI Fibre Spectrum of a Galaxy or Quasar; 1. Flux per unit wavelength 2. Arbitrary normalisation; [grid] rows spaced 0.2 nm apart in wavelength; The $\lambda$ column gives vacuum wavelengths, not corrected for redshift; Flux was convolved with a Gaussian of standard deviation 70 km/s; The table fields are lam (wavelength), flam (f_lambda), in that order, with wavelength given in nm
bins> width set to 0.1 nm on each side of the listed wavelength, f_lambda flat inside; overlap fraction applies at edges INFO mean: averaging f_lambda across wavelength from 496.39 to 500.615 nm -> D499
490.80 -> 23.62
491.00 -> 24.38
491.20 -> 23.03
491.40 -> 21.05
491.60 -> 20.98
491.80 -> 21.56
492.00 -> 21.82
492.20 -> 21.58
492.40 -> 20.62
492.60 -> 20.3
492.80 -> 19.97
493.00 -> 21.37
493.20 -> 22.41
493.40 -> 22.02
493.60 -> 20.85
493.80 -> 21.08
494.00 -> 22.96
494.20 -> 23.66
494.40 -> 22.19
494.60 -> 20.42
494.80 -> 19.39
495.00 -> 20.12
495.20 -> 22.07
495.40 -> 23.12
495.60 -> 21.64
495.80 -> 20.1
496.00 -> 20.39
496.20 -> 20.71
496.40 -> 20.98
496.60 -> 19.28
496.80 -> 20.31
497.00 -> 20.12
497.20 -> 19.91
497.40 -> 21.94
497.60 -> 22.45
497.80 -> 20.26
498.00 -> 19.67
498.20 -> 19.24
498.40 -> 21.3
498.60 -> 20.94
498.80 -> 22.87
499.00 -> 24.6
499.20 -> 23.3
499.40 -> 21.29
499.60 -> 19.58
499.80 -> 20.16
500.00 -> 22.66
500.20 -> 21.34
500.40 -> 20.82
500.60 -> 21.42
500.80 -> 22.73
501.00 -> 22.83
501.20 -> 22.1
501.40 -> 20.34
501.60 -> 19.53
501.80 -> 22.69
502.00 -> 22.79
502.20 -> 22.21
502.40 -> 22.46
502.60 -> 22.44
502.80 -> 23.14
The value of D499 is 21.1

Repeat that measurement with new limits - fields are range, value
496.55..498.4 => 20.4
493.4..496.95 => 21.1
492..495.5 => 21.4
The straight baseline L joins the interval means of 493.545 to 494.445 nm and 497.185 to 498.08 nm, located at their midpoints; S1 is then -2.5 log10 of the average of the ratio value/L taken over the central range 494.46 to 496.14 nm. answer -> 0.04 mag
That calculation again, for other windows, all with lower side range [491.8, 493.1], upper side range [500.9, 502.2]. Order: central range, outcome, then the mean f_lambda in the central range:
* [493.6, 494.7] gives -0.04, 22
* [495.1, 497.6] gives 0.02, 20.9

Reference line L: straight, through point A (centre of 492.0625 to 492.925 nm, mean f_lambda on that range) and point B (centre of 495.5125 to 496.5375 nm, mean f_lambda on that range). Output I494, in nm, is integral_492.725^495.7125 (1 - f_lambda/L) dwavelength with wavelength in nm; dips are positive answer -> -0.125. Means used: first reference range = 20.7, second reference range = 20.7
